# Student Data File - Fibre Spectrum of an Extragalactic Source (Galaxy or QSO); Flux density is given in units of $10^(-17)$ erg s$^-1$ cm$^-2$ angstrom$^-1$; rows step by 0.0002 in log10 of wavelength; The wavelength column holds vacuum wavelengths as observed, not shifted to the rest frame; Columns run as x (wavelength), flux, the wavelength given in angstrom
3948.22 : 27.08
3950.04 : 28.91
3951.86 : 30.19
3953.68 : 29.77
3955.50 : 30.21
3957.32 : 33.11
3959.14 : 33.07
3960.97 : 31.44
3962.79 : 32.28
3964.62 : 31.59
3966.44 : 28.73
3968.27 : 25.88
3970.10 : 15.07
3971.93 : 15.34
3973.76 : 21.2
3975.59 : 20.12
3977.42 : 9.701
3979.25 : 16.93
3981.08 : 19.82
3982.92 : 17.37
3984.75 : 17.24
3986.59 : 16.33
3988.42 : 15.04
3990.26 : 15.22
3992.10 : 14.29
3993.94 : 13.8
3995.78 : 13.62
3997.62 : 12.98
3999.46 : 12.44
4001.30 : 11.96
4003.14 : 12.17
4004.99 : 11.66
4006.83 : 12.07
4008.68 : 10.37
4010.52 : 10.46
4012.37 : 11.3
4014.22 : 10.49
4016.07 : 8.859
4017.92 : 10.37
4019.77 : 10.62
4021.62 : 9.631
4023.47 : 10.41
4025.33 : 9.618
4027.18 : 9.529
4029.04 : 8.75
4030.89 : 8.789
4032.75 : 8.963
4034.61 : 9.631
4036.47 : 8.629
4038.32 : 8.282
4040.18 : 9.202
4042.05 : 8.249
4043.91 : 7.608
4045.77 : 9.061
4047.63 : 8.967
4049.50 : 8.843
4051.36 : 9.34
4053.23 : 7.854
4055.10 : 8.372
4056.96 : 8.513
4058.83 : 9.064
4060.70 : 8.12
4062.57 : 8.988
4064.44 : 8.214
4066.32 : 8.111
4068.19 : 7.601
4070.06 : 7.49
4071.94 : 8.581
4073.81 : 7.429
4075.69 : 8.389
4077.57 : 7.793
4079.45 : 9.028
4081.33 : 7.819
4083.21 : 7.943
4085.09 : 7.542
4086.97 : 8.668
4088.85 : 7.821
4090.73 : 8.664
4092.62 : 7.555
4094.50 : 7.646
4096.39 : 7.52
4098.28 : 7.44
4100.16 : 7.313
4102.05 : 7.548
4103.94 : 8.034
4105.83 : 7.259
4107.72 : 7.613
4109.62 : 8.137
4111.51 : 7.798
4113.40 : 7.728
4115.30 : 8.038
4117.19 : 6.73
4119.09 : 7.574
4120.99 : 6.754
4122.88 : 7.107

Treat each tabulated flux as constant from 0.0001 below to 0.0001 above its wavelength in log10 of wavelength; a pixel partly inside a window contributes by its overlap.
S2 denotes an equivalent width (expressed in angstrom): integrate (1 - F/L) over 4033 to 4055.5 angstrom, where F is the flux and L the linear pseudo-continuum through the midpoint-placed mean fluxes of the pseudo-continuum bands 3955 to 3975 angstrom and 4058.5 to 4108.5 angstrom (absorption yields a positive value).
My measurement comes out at 8.7 angstrom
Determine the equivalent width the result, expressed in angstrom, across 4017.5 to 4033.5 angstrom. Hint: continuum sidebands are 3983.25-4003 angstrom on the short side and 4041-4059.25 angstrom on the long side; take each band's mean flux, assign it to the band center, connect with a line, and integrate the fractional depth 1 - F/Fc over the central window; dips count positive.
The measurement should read 2.1 angstrom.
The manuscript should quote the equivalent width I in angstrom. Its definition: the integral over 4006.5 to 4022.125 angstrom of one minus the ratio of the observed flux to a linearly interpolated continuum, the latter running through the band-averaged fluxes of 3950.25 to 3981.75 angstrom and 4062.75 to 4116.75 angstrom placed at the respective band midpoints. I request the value 6.8 angstrom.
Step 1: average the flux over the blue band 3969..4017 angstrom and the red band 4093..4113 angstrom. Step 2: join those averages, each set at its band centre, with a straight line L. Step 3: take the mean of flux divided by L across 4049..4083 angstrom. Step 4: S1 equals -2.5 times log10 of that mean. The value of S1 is 0.180 mag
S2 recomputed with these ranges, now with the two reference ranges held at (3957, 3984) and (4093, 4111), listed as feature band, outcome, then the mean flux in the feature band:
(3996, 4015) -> 7.37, 11.7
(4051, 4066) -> 4.98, 8.51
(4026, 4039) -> 5.65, 8.97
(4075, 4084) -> 1.82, 8.19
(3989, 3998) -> 2.81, 14.1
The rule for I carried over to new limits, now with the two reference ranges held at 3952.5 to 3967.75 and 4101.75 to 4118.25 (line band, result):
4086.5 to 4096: 2.3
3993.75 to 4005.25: 5.7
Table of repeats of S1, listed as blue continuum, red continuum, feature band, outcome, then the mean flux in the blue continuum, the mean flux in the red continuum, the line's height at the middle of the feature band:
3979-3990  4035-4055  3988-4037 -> 0.18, 17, 8.62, 13.1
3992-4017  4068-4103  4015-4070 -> 0.12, 11.8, 7.89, 9.97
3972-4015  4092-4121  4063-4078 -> 0.21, 14.2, 7.57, 9.69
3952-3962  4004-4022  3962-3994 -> 0.23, 31.4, 10.6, 23.6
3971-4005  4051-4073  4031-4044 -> 0.21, 15.2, 8.32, 10.6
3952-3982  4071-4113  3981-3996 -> 0.36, 24.8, 7.89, 21.9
